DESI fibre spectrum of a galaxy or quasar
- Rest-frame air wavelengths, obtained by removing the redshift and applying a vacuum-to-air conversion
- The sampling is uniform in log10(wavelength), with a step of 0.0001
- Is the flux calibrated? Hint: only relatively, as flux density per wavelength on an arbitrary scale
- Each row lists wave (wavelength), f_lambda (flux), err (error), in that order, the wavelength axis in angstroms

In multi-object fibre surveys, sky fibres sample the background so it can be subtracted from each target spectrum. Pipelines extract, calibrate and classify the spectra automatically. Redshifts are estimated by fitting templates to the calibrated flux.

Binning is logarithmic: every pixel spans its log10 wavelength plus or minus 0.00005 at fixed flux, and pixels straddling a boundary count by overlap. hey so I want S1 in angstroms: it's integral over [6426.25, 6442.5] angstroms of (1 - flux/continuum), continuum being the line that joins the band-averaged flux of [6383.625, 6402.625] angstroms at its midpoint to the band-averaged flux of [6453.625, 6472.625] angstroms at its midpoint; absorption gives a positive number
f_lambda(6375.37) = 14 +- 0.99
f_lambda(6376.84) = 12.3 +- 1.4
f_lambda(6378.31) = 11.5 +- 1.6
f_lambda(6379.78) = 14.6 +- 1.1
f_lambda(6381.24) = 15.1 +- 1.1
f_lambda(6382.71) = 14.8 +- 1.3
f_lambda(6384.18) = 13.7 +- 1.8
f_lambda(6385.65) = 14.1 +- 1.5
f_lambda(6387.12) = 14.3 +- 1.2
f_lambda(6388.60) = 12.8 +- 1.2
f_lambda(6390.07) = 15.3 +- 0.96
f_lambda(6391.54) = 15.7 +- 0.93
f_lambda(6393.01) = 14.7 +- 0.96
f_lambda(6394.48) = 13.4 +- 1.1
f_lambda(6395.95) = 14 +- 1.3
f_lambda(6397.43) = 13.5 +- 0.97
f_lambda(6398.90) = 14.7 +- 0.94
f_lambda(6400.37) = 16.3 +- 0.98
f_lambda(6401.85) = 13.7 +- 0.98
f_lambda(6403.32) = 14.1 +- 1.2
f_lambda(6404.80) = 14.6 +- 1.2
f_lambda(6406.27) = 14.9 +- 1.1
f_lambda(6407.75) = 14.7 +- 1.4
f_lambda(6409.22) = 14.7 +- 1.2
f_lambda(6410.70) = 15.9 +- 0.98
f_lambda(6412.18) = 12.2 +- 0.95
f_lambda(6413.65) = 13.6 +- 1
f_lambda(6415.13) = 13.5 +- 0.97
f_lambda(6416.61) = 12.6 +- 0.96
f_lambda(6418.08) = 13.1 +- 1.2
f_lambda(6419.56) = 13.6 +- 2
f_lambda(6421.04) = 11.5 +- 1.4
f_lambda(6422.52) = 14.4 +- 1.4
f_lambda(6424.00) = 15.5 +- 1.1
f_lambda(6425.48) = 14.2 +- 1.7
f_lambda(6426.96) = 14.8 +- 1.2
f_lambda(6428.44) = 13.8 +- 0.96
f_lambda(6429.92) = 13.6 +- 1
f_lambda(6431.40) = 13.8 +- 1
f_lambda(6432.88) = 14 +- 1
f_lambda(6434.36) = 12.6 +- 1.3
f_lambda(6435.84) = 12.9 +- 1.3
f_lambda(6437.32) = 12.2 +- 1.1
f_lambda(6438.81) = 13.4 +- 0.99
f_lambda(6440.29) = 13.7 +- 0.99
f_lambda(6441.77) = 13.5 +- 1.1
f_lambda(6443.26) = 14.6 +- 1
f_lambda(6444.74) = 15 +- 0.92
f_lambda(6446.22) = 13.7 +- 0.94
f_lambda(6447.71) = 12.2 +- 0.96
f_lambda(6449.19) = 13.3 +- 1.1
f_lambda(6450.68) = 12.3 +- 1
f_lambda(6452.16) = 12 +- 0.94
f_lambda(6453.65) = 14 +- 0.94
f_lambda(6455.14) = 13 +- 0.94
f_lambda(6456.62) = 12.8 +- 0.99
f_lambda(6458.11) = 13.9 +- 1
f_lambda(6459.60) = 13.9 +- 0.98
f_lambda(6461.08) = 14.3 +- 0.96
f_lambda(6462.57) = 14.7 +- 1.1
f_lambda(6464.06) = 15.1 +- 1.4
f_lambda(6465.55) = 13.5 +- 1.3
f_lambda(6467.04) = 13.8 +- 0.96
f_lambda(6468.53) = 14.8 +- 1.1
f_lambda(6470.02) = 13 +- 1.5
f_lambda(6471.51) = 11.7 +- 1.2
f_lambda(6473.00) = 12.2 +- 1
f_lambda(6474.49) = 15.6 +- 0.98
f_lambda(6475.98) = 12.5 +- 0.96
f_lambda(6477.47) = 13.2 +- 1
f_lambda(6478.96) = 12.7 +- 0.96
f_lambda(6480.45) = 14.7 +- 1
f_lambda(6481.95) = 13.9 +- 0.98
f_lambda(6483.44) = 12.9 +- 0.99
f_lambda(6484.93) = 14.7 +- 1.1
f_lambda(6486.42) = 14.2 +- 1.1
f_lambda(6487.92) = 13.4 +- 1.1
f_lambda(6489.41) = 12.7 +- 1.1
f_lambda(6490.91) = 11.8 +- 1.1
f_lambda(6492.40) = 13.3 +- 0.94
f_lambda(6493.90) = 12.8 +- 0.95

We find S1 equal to 0.6 angstroms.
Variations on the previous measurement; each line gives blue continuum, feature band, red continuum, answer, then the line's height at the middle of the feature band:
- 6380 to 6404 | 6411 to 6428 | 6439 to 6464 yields 0.50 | 14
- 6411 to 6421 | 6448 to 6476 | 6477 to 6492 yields -0.37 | 13.3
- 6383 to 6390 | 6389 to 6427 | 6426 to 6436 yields -0.97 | 13.8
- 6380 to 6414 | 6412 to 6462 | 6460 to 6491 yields 1.90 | 14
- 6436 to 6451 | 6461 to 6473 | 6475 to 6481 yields -0.34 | 13.4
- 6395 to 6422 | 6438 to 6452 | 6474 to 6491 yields 0.31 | 13.8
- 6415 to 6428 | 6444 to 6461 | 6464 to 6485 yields 0.35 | 13.6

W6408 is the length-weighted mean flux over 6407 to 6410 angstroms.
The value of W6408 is 14.7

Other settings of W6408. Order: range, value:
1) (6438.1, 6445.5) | 14.1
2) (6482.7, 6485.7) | 13.8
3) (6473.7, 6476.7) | 14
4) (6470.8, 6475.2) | 13.2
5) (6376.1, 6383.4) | 13.7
